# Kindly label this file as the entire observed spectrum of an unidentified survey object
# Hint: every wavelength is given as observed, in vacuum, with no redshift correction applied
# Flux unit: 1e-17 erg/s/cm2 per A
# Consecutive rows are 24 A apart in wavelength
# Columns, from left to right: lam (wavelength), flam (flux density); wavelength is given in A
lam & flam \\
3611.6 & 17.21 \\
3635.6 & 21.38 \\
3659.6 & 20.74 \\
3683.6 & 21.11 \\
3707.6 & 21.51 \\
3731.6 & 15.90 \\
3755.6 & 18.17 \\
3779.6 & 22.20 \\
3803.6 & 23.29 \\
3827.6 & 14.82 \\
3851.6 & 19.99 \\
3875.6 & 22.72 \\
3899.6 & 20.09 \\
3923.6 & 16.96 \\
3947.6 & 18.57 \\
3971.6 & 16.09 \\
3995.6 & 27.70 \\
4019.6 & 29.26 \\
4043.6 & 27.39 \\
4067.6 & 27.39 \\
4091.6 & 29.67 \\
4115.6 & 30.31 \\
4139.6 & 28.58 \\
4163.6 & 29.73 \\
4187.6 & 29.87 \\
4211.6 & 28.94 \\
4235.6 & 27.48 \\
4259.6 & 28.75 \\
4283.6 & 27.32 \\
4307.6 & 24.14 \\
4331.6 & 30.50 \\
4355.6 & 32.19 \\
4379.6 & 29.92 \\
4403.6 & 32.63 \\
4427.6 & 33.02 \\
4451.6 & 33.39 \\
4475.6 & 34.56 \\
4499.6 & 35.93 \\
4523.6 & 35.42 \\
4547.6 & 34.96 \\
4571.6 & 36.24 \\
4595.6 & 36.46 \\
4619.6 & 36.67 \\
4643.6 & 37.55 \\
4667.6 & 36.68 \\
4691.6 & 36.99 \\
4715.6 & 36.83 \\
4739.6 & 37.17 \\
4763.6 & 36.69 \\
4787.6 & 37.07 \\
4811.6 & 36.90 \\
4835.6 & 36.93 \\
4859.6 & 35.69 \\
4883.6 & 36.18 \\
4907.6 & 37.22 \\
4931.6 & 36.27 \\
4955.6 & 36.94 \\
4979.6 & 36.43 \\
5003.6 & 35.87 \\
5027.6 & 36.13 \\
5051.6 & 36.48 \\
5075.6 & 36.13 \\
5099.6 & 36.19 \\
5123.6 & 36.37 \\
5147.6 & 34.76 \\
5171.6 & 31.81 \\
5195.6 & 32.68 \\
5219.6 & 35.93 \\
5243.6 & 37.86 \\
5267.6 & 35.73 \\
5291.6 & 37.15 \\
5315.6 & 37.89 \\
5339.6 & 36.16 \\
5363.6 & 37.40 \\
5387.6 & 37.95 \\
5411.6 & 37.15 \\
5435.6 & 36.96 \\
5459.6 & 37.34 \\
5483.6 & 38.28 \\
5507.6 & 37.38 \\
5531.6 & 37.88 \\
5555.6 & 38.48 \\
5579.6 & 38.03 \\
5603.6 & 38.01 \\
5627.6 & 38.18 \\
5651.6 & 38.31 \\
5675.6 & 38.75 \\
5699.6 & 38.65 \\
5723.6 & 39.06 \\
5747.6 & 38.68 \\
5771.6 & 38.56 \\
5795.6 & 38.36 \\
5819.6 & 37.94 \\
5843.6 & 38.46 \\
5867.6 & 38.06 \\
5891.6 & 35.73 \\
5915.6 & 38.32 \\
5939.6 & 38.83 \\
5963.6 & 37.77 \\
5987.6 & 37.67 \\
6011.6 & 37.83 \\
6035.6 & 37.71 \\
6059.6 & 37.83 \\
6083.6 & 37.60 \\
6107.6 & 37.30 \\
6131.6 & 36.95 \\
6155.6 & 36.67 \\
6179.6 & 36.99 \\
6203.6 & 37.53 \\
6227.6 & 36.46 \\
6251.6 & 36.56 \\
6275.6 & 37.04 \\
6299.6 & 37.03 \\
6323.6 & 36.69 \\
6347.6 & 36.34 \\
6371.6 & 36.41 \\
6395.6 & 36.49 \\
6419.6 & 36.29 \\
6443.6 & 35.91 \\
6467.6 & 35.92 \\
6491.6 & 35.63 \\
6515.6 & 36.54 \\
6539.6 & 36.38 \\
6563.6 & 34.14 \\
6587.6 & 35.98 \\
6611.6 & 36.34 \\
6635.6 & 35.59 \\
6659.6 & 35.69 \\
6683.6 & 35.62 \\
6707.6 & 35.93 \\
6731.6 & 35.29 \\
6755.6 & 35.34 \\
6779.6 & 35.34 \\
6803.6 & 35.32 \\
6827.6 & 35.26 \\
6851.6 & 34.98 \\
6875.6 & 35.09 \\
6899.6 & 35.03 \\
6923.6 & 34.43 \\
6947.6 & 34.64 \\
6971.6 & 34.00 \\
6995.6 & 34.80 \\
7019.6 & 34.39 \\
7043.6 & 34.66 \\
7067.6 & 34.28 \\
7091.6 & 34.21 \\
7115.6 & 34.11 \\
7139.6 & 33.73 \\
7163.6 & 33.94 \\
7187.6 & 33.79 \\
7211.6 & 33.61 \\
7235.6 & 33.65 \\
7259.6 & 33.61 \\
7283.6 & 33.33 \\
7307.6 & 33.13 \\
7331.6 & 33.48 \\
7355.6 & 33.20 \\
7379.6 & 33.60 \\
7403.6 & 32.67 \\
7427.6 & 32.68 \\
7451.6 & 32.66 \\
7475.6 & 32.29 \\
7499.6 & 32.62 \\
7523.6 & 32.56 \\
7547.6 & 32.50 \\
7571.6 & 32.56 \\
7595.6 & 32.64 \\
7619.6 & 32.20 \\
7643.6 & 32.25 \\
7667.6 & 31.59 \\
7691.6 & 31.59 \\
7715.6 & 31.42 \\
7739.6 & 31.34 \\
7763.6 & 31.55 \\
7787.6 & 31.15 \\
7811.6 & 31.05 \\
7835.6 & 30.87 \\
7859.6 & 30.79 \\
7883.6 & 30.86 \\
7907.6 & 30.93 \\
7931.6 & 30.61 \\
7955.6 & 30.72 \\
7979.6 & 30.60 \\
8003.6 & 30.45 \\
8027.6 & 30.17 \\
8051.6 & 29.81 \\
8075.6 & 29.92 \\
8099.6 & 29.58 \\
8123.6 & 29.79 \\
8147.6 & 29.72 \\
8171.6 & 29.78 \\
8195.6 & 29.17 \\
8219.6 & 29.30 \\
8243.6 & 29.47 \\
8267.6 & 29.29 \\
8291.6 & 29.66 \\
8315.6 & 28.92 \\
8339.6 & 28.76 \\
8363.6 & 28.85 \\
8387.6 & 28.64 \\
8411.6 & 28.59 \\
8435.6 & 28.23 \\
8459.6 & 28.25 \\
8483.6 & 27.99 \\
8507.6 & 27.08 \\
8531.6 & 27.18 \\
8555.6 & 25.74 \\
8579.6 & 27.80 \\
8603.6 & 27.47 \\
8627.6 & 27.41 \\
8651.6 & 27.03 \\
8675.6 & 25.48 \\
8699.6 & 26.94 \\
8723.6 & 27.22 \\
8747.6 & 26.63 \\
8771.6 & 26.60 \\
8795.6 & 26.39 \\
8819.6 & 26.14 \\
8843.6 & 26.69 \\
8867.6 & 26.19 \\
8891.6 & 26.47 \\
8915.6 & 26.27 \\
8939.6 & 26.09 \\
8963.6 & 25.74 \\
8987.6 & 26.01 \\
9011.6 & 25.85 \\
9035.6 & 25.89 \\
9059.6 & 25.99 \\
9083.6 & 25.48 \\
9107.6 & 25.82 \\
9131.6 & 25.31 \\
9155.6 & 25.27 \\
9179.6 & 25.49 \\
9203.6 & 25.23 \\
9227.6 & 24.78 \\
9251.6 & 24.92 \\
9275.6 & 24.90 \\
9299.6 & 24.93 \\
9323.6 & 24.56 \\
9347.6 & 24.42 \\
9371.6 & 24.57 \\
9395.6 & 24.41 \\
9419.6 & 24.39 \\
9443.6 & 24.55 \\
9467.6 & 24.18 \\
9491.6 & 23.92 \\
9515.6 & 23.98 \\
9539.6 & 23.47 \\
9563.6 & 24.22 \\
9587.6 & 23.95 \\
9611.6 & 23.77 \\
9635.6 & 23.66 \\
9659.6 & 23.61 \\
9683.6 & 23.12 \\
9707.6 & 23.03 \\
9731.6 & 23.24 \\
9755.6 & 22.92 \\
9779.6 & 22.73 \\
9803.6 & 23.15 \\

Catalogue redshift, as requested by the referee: 0.00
